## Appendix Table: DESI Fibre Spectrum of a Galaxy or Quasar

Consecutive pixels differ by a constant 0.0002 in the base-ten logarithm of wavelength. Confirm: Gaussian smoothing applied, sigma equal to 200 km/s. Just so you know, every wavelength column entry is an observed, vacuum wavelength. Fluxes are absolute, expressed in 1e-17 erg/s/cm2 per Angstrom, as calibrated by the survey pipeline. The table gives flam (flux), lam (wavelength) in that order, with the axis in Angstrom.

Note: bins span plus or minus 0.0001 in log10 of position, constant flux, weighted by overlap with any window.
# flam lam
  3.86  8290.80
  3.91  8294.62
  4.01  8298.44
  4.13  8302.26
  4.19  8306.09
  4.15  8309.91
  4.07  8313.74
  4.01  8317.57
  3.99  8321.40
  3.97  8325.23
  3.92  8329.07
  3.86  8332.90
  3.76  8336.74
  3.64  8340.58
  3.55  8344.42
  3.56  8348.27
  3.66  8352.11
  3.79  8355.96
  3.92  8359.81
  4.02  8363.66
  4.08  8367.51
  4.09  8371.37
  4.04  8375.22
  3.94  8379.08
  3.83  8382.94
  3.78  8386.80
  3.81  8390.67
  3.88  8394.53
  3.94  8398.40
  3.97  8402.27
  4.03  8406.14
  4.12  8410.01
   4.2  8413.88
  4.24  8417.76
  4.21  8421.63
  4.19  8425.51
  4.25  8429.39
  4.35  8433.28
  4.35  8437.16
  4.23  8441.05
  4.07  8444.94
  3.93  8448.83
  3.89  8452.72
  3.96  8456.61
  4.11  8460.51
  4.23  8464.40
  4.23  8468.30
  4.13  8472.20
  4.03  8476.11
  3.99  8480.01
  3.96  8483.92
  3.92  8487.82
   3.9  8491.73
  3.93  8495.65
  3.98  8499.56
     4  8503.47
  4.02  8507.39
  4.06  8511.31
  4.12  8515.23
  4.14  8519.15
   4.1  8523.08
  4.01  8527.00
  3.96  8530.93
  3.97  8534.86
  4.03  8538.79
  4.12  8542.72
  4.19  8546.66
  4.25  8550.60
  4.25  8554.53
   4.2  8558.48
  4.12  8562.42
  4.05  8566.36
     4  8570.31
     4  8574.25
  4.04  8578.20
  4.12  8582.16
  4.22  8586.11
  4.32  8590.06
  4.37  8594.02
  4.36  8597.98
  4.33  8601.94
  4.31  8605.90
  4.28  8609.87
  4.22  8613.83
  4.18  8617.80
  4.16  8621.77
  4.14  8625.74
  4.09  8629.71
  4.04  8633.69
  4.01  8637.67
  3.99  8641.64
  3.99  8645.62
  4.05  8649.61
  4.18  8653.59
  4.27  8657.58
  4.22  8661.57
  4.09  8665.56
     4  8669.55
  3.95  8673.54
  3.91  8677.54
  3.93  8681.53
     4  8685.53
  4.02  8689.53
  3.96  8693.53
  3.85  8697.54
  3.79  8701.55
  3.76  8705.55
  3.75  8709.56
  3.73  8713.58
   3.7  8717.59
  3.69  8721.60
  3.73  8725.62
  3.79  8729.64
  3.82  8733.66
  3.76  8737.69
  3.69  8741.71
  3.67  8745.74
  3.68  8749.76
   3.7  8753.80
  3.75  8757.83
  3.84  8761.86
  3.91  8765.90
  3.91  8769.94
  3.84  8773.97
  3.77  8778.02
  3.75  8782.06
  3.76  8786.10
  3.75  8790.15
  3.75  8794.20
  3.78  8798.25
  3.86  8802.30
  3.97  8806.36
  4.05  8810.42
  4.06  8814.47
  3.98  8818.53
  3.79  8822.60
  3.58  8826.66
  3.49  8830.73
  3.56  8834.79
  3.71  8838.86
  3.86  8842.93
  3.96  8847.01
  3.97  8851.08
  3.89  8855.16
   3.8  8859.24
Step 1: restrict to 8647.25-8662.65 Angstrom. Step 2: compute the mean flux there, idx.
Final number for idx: 4.17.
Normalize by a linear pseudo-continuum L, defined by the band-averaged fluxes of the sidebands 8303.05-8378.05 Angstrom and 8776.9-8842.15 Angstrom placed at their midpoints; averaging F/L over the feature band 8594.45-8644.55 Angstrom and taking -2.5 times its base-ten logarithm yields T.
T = -0.09 mag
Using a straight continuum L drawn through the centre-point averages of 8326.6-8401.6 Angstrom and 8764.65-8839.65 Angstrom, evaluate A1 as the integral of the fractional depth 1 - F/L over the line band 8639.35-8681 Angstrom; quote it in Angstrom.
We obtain -2.6 Angstrom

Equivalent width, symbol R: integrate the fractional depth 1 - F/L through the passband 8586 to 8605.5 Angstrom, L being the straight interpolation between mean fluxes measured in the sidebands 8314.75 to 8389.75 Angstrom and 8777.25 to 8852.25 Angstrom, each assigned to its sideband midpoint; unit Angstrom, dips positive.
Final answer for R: -2.5 Angstrom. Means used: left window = 3.87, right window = 3.81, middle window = 4.33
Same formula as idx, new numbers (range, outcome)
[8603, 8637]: 4.17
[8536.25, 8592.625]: 4.14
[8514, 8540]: 4.05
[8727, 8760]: 3.73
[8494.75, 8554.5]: 4.07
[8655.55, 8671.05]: 4.15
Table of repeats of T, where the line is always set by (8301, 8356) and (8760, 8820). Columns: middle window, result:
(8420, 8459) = -0.07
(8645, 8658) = -0.07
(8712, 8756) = 0.04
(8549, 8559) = -0.10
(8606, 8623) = -0.09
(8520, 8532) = -0.04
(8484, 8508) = -0.02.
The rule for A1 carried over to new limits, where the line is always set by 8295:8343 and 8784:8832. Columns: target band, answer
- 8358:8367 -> -0.1 Angstrom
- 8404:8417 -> -0.6 Angstrom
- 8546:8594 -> -3.2 Angstrom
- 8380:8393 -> 0.4 Angstrom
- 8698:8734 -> 0.9 Angstrom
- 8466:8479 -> -0.7 Angstrom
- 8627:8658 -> -1.6 Angstrom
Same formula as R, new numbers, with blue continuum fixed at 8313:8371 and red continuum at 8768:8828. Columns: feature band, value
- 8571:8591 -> -1.4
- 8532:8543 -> -0.5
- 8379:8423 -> -1.6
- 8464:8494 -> -1.5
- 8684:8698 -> -0.4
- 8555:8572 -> -1.1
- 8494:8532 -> -1.8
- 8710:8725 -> 0.5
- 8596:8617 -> -2.4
